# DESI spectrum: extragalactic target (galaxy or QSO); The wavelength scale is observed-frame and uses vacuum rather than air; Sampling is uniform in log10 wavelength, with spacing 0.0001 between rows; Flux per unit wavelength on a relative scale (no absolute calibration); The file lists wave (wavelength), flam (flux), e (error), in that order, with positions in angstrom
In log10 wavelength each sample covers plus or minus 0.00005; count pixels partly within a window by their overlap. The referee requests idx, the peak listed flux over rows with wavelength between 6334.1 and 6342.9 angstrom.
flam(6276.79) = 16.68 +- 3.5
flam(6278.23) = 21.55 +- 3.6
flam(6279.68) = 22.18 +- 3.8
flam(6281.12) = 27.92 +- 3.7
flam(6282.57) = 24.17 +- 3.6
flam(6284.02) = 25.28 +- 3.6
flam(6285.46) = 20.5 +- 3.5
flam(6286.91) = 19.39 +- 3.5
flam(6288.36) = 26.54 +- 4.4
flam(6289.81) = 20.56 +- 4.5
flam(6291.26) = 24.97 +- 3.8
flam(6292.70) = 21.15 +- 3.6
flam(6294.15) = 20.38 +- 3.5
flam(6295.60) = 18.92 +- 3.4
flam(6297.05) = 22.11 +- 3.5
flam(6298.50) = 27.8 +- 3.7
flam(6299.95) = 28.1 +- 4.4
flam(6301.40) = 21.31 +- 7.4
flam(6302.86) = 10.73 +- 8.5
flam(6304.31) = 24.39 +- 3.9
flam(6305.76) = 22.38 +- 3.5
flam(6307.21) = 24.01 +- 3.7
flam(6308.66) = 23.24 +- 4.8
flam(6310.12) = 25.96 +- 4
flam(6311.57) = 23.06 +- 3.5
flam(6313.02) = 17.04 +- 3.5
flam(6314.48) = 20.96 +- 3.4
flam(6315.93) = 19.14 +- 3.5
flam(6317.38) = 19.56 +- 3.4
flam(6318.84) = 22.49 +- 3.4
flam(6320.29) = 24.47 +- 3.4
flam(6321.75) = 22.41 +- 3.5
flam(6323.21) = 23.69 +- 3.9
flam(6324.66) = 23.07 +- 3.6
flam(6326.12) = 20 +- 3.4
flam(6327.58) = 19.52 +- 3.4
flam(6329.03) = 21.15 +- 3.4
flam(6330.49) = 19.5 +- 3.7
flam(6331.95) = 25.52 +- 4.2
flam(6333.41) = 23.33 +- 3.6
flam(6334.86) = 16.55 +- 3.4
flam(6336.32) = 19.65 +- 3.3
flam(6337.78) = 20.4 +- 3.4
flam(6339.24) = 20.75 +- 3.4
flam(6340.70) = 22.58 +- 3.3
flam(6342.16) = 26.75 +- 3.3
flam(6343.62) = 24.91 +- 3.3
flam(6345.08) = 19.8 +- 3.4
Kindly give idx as 26.75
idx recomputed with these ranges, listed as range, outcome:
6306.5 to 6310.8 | 25.96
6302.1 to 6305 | 24.39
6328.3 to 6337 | 25.52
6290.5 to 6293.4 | 24.97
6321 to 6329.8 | 23.69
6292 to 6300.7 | 28.1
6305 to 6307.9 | 24.01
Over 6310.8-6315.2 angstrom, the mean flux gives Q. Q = 20.4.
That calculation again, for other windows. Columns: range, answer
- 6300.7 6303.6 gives 16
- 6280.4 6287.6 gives 23.5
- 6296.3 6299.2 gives 24.9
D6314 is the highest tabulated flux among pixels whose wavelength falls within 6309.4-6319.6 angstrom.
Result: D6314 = 25.96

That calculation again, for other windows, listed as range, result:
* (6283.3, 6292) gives 26.54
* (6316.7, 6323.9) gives 24.47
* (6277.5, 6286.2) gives 27.92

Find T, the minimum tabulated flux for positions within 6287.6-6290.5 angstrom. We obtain 20.56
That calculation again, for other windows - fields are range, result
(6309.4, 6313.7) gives 17.04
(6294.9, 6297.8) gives 18.92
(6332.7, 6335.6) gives 16.55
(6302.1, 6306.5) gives 10.73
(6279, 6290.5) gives 19.39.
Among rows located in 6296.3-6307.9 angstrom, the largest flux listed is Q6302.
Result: 28.1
